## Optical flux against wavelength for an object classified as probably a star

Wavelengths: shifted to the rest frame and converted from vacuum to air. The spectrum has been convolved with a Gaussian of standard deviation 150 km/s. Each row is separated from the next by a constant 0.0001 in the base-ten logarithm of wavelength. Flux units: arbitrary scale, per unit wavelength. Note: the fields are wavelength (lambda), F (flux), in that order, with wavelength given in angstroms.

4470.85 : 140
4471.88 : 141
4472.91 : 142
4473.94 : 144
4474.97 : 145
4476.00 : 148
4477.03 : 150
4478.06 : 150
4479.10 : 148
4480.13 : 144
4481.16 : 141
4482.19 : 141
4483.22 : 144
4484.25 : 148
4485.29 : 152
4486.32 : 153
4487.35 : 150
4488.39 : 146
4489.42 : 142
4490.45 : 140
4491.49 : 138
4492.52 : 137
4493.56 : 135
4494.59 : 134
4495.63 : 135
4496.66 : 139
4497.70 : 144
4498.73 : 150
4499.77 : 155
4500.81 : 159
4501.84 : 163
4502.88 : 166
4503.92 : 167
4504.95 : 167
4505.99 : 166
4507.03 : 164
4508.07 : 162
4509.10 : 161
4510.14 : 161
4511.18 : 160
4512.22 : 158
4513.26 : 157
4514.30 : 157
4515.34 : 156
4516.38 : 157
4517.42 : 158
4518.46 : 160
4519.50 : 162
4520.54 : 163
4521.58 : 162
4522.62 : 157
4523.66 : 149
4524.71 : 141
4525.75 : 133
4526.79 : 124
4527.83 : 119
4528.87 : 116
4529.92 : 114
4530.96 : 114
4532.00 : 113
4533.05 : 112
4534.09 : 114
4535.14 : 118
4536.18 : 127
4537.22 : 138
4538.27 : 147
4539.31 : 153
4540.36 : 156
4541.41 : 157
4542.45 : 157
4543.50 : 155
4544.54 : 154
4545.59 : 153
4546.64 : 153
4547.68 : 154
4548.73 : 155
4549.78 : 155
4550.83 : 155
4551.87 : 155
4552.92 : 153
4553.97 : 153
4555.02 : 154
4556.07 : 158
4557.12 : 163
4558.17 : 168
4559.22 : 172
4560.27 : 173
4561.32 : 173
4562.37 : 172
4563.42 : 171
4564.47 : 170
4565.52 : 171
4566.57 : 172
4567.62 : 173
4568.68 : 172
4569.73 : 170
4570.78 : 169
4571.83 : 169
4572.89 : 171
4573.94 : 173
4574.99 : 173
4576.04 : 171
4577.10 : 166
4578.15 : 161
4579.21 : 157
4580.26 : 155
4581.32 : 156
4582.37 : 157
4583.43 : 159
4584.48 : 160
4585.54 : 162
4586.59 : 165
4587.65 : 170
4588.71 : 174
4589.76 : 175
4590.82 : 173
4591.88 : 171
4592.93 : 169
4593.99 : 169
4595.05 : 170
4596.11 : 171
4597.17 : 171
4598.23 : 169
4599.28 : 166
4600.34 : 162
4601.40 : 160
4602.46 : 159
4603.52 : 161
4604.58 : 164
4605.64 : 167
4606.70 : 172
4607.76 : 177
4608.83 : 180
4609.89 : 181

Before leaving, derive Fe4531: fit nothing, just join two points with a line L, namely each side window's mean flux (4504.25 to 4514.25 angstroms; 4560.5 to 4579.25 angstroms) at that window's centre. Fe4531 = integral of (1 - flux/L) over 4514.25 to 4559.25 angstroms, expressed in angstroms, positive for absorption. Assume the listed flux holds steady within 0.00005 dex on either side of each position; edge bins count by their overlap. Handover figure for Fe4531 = 5.28 angstroms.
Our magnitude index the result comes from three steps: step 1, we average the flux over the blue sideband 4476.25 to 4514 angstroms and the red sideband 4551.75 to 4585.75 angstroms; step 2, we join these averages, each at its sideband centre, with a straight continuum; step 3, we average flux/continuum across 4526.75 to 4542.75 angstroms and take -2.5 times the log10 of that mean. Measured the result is 0.22 mag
